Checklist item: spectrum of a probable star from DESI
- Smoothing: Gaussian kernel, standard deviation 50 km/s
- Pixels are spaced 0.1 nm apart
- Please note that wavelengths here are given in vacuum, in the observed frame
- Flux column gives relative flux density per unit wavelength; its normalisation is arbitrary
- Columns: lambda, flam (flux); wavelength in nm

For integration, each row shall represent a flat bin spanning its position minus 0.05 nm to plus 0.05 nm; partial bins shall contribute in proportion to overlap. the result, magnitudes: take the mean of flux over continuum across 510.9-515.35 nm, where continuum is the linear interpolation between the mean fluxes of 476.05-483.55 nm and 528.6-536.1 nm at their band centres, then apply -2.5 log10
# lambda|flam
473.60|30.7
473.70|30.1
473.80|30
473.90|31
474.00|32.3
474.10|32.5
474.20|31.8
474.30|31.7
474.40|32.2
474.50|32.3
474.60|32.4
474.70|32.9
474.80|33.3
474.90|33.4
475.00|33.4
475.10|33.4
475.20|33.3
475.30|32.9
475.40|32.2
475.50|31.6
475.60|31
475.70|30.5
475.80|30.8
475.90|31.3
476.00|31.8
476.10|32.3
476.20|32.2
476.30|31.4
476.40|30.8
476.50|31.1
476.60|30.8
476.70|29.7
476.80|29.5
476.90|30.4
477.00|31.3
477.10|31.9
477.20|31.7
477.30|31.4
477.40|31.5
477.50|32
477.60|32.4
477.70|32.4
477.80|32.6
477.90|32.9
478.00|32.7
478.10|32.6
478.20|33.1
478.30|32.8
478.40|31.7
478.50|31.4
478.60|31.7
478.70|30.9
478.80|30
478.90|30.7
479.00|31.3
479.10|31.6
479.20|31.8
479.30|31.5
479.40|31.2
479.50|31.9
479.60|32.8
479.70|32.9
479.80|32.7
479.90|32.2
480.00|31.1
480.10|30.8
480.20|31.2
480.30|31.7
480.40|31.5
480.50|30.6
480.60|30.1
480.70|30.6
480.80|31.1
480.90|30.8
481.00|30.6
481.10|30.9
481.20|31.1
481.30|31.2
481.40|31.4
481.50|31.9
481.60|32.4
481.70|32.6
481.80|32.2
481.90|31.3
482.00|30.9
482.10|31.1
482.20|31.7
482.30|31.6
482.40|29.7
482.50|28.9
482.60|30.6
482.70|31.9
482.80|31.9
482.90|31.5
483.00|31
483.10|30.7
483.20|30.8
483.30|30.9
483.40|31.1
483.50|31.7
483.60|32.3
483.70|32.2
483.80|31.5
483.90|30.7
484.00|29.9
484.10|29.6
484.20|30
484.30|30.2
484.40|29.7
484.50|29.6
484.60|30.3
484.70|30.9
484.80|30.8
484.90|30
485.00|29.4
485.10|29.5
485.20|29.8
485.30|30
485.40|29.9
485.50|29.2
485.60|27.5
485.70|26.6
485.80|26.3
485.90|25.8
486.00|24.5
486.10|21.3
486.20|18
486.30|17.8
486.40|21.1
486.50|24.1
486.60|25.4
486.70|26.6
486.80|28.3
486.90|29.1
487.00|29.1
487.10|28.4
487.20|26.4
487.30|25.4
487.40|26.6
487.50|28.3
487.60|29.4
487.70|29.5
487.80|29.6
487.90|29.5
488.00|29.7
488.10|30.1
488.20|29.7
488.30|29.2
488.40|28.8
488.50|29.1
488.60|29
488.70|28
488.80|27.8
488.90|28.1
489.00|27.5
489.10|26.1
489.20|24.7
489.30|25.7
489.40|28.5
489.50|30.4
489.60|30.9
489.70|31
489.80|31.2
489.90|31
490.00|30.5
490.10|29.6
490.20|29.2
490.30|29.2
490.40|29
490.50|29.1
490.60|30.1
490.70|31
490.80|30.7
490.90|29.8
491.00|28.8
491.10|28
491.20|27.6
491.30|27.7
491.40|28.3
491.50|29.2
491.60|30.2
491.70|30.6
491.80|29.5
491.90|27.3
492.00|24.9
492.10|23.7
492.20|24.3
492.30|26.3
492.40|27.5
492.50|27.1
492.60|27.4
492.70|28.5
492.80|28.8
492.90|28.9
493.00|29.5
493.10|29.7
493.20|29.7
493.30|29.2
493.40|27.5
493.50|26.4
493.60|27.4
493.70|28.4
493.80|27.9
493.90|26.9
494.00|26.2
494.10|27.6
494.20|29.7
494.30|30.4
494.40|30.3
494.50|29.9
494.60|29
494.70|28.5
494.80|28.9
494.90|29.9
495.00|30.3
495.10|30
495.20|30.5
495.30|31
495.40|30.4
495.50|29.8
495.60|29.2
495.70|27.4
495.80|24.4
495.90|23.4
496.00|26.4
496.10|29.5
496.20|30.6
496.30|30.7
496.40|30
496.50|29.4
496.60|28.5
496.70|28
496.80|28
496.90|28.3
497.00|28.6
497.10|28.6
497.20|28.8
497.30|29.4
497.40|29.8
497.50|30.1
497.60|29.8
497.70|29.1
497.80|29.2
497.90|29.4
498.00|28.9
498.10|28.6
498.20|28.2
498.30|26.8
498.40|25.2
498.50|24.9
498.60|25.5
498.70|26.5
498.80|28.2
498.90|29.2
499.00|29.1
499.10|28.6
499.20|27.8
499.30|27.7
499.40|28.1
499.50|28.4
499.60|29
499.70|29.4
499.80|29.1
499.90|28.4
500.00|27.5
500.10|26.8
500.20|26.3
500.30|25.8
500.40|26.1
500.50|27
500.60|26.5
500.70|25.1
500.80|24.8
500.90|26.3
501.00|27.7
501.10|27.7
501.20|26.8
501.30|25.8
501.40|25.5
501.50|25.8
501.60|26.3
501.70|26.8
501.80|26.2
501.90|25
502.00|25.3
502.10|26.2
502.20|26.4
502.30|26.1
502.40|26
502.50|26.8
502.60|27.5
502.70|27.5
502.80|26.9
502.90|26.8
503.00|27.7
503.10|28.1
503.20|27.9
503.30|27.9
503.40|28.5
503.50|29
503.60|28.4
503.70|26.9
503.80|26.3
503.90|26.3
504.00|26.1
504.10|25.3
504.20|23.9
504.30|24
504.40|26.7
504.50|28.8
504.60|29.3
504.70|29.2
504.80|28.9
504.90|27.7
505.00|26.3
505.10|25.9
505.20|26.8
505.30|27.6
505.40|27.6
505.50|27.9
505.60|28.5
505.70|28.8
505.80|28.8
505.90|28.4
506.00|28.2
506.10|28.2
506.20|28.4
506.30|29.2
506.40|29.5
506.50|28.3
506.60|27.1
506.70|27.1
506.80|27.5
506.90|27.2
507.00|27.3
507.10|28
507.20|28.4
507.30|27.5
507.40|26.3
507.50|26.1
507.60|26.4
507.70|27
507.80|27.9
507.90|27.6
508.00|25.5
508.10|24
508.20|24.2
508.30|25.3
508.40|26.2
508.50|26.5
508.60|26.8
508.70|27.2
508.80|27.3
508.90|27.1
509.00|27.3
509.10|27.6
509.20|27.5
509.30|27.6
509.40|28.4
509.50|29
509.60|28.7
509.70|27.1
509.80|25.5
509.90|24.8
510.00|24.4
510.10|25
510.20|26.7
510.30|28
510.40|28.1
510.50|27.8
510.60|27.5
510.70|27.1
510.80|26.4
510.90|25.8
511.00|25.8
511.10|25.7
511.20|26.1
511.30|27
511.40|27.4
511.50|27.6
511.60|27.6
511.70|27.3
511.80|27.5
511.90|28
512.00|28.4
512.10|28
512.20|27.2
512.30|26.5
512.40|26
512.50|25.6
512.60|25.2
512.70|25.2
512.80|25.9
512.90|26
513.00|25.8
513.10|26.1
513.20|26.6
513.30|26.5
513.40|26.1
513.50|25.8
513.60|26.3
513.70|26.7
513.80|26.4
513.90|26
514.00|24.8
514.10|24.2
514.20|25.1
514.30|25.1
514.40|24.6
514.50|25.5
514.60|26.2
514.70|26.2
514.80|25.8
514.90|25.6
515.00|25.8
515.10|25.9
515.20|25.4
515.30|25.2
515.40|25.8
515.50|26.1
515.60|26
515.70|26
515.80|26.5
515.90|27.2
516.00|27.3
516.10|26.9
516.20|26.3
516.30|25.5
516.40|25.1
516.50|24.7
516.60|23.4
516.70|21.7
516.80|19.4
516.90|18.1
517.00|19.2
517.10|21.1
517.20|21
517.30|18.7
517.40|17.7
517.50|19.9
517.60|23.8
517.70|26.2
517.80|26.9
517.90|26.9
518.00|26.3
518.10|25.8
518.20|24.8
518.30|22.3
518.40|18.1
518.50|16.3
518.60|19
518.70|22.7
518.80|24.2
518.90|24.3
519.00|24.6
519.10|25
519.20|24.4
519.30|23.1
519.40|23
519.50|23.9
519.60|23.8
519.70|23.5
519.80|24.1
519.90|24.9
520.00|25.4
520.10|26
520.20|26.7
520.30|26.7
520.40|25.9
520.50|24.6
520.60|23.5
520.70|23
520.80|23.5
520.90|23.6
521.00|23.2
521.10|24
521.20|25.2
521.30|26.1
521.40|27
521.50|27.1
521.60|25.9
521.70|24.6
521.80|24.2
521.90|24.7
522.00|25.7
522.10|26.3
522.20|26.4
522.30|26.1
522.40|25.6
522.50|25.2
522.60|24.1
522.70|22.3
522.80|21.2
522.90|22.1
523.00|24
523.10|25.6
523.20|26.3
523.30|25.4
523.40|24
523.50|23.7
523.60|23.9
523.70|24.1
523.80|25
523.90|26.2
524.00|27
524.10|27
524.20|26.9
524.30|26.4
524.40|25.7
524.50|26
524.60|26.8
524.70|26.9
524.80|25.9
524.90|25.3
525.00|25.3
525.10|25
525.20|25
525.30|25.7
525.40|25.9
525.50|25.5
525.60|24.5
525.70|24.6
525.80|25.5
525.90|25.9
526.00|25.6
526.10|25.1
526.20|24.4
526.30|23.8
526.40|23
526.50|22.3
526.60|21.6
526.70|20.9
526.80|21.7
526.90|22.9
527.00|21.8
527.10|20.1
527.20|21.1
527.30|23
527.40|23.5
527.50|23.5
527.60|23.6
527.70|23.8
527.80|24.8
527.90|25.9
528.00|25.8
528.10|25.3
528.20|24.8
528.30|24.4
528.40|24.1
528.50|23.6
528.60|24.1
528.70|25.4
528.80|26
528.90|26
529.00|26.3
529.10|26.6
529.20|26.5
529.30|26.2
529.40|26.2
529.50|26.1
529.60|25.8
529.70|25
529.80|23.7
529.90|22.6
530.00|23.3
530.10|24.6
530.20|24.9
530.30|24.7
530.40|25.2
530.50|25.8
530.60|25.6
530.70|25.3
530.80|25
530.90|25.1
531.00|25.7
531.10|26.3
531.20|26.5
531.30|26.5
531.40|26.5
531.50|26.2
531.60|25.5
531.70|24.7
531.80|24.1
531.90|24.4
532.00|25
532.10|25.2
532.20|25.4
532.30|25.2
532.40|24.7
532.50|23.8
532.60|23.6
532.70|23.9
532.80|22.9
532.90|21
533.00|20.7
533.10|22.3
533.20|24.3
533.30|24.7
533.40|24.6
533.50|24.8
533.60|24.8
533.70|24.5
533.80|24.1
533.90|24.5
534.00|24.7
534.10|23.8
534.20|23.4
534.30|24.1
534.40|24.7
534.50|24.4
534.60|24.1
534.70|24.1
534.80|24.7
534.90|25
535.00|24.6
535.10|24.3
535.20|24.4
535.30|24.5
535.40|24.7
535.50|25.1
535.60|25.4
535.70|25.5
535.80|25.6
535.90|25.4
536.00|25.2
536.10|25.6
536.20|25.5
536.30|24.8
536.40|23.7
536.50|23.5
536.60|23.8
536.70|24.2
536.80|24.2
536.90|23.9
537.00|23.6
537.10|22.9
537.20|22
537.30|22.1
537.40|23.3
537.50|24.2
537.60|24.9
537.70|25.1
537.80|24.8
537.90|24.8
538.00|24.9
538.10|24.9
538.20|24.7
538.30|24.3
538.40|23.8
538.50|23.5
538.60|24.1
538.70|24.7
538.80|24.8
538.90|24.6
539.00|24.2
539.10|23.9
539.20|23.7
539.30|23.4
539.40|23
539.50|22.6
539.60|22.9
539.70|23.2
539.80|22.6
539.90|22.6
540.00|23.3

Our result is 0.043 mag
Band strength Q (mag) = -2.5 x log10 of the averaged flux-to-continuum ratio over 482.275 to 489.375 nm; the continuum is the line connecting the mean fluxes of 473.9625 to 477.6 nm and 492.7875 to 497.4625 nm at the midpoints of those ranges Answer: 0.06 mag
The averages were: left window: 31.8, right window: 28.8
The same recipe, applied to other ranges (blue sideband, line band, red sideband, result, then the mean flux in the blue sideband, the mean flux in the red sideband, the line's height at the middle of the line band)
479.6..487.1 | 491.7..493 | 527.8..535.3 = 0.059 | 29.7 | 24.8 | 28.8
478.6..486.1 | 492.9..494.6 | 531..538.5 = 0.026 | 30.6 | 24.4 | 29.3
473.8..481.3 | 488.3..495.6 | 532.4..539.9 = 0.042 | 31.7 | 24.1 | 29.8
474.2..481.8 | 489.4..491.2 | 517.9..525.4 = -0.005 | 31.7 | 24.7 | 29.7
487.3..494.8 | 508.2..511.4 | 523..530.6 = -0.009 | 28.6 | 24.8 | 26.6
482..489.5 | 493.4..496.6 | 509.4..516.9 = -0.036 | 28.6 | 26.1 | 27.8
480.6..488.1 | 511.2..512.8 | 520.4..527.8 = -0.038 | 29.3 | 24.6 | 26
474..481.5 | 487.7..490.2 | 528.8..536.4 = 0.047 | 31.7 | 24.8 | 30.3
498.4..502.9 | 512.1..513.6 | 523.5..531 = -0.008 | 26.9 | 24.8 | 25.9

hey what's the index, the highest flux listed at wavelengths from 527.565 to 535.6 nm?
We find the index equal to 26.6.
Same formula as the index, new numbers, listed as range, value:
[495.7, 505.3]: 30.7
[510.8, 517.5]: 28.4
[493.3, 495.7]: 31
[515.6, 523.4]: 27.3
